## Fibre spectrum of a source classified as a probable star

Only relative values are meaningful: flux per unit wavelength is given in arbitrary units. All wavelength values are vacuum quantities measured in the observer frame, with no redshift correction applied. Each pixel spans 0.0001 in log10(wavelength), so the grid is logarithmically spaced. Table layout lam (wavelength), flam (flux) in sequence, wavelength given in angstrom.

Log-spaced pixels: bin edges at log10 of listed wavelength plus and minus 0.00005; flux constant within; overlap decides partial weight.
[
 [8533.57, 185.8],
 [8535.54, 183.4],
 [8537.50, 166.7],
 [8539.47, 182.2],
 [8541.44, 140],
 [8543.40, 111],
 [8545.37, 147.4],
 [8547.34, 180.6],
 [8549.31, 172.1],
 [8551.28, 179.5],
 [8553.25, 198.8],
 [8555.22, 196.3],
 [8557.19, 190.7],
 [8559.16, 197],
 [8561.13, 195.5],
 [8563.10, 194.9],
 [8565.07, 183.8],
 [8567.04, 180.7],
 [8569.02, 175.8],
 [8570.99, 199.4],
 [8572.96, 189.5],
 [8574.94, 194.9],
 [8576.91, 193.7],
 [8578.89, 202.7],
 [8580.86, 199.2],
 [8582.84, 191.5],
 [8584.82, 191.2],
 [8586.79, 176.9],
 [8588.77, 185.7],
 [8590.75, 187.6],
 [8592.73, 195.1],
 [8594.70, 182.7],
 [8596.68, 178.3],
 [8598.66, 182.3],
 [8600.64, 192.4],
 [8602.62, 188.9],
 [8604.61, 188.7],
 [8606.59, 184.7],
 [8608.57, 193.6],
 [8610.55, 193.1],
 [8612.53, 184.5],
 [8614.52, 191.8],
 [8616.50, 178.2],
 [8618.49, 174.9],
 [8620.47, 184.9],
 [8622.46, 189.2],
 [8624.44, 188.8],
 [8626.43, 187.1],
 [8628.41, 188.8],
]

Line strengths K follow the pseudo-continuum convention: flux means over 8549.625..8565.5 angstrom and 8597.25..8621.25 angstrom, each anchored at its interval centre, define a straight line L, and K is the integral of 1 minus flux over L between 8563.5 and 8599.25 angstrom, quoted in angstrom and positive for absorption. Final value 0.11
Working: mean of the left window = 192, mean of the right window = 186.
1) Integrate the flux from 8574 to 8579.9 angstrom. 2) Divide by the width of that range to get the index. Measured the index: 197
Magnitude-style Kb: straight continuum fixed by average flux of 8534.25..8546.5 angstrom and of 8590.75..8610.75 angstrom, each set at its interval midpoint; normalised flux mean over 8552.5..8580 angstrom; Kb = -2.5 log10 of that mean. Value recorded -0.14 mag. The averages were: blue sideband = 156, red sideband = 188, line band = 192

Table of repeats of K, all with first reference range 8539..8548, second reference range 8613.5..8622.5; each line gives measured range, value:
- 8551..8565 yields -3.3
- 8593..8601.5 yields -0.5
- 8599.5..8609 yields -0.7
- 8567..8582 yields -2.7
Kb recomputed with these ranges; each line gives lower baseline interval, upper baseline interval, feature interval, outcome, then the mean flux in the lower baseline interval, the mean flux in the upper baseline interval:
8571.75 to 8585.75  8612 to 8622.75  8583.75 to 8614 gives 0.01 mag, 195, 183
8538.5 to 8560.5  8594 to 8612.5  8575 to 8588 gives -0.07 mag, 173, 187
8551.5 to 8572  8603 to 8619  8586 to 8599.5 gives 0.02 mag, 191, 187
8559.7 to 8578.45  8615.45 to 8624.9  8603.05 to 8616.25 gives -0.02 mag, 190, 183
